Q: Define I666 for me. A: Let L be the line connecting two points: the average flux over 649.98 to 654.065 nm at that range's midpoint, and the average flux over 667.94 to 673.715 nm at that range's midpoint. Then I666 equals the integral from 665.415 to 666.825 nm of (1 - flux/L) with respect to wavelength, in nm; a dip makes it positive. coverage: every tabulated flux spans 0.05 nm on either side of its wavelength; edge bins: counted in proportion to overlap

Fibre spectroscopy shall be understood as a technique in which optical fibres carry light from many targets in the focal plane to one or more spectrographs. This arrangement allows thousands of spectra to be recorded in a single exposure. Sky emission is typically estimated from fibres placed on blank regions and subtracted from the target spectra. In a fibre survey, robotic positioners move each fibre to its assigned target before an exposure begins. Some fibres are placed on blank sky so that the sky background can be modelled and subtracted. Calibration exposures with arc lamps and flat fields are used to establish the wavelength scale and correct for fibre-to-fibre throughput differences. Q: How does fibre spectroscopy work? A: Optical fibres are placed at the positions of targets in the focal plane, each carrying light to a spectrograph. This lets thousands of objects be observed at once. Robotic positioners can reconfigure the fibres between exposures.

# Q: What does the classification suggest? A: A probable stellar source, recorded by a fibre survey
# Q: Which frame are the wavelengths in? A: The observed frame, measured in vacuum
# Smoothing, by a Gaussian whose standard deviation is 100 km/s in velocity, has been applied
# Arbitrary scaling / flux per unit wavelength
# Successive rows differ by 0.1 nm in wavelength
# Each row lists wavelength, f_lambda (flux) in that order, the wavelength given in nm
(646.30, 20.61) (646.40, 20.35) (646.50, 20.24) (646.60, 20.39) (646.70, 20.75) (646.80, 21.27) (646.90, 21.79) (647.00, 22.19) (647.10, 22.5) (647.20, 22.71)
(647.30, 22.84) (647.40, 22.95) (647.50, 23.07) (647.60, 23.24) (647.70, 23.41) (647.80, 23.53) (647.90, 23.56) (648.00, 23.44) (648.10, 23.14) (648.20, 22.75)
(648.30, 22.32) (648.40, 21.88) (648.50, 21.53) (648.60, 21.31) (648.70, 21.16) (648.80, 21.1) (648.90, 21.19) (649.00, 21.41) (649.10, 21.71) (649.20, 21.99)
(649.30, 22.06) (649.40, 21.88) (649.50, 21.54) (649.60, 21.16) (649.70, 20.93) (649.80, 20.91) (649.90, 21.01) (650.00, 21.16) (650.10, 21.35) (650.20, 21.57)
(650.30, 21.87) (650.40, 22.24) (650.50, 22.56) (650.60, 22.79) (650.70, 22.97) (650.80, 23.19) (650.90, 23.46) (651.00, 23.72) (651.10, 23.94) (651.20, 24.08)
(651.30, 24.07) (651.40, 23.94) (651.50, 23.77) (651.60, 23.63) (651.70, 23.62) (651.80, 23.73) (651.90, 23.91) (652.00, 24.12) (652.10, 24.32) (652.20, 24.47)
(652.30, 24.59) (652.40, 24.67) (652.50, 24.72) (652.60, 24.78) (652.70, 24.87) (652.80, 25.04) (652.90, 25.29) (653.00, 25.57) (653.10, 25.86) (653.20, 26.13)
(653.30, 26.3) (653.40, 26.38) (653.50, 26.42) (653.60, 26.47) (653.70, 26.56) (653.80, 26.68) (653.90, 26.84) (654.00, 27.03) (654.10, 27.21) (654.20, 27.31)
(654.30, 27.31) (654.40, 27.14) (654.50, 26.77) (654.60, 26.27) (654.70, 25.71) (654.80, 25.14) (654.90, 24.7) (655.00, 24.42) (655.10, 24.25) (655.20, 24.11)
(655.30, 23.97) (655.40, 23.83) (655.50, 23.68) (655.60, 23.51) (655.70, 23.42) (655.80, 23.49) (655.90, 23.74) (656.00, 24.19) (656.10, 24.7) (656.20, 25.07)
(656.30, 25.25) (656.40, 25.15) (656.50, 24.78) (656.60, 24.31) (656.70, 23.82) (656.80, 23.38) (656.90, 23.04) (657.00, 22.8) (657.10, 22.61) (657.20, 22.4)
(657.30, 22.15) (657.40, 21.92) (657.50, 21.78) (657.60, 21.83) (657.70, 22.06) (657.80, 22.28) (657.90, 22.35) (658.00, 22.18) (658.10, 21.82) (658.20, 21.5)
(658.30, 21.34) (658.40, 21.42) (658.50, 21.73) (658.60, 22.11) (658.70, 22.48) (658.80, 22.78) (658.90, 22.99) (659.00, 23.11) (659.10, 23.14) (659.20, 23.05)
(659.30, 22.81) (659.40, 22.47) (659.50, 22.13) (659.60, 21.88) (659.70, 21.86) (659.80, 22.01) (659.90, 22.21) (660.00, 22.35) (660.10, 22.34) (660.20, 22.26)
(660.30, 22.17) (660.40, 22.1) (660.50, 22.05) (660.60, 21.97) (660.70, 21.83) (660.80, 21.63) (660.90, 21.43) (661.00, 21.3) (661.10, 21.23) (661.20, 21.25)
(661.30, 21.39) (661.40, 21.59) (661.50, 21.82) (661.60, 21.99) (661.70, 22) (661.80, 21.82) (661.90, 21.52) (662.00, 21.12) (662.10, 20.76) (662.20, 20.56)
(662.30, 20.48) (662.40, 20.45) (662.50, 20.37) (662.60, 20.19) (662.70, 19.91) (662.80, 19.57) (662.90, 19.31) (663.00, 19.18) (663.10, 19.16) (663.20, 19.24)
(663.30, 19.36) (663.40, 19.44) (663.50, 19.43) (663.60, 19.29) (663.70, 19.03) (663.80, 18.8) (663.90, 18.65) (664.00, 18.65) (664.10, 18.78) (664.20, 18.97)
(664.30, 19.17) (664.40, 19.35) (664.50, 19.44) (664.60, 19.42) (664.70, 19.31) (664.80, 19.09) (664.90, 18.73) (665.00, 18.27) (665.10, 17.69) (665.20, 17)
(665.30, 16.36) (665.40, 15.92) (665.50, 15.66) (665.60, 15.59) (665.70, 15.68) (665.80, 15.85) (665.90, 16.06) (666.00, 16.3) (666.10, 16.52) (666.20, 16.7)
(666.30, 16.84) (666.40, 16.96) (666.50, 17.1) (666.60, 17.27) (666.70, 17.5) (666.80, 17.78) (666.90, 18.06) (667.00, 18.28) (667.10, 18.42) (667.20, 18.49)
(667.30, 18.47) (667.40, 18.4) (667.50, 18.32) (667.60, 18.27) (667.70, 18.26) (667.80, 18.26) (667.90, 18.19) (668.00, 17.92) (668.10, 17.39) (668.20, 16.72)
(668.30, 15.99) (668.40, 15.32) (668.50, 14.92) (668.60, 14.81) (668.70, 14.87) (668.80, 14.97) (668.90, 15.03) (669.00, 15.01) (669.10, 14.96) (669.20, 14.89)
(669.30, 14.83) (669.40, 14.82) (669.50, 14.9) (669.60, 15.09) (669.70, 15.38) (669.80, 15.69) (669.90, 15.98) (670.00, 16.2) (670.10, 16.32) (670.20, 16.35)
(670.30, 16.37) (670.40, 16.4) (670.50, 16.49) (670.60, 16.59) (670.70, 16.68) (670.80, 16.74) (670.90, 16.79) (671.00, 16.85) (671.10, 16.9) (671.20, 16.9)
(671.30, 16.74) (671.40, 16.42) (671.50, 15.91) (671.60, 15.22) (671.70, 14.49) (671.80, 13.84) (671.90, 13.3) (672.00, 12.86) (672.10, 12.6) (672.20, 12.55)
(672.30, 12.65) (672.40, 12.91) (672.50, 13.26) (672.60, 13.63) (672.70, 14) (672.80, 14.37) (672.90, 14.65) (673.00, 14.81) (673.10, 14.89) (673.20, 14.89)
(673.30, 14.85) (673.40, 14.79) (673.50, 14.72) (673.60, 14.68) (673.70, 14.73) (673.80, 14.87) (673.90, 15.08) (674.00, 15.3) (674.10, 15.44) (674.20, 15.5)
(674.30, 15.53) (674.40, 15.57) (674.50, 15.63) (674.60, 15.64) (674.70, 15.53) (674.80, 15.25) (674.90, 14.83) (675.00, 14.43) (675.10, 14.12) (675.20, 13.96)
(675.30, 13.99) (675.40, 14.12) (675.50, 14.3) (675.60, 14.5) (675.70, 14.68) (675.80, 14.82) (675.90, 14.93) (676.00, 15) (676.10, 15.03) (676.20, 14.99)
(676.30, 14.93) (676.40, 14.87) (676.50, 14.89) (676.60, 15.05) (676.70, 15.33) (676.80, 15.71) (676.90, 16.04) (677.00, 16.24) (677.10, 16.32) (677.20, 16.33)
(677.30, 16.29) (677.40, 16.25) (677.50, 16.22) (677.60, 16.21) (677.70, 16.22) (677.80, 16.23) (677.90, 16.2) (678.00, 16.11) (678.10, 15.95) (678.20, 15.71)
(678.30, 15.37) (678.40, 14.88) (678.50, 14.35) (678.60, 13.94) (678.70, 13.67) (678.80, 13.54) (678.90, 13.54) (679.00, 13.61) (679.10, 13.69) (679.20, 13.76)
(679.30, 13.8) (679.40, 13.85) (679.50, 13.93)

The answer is 0.080 nm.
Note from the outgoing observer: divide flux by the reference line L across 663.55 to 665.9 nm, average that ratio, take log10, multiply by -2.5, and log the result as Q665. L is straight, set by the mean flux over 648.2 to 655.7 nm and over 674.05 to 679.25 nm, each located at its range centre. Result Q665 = 0.08 mag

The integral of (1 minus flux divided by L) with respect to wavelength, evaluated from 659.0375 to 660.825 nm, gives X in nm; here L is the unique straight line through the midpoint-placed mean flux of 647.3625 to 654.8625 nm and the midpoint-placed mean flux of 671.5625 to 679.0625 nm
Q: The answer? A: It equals -0.15 nm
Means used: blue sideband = 23.8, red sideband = 14.8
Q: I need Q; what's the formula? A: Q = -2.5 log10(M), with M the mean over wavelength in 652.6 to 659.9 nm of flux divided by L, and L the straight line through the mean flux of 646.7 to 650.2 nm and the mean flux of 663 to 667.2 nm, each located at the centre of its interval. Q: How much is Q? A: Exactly -0.191 mag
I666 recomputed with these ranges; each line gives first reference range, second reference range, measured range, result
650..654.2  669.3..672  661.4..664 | -0.08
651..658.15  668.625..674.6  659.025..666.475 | 0.06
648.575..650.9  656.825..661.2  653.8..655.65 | -0.30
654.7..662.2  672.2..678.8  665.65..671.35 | 0.49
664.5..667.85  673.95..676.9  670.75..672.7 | 0.15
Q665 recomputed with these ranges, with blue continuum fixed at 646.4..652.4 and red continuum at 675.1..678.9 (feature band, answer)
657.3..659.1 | -0.10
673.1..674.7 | 0.06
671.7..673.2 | 0.20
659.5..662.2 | -0.12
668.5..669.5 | 0.16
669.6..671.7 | 0.04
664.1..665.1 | -0.03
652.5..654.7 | -0.22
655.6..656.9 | -0.17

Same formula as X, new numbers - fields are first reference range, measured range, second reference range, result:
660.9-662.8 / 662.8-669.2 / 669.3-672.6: 0.29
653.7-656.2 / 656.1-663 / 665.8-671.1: 0.06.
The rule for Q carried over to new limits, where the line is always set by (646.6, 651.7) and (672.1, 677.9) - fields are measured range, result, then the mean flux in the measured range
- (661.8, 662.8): -0.11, 20.6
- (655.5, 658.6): -0.15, 23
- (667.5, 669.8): 0.05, 16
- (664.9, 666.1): 0.07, 16.5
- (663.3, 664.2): -0.05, 19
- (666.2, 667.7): -0.04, 17.8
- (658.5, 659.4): -0.16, 22.7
